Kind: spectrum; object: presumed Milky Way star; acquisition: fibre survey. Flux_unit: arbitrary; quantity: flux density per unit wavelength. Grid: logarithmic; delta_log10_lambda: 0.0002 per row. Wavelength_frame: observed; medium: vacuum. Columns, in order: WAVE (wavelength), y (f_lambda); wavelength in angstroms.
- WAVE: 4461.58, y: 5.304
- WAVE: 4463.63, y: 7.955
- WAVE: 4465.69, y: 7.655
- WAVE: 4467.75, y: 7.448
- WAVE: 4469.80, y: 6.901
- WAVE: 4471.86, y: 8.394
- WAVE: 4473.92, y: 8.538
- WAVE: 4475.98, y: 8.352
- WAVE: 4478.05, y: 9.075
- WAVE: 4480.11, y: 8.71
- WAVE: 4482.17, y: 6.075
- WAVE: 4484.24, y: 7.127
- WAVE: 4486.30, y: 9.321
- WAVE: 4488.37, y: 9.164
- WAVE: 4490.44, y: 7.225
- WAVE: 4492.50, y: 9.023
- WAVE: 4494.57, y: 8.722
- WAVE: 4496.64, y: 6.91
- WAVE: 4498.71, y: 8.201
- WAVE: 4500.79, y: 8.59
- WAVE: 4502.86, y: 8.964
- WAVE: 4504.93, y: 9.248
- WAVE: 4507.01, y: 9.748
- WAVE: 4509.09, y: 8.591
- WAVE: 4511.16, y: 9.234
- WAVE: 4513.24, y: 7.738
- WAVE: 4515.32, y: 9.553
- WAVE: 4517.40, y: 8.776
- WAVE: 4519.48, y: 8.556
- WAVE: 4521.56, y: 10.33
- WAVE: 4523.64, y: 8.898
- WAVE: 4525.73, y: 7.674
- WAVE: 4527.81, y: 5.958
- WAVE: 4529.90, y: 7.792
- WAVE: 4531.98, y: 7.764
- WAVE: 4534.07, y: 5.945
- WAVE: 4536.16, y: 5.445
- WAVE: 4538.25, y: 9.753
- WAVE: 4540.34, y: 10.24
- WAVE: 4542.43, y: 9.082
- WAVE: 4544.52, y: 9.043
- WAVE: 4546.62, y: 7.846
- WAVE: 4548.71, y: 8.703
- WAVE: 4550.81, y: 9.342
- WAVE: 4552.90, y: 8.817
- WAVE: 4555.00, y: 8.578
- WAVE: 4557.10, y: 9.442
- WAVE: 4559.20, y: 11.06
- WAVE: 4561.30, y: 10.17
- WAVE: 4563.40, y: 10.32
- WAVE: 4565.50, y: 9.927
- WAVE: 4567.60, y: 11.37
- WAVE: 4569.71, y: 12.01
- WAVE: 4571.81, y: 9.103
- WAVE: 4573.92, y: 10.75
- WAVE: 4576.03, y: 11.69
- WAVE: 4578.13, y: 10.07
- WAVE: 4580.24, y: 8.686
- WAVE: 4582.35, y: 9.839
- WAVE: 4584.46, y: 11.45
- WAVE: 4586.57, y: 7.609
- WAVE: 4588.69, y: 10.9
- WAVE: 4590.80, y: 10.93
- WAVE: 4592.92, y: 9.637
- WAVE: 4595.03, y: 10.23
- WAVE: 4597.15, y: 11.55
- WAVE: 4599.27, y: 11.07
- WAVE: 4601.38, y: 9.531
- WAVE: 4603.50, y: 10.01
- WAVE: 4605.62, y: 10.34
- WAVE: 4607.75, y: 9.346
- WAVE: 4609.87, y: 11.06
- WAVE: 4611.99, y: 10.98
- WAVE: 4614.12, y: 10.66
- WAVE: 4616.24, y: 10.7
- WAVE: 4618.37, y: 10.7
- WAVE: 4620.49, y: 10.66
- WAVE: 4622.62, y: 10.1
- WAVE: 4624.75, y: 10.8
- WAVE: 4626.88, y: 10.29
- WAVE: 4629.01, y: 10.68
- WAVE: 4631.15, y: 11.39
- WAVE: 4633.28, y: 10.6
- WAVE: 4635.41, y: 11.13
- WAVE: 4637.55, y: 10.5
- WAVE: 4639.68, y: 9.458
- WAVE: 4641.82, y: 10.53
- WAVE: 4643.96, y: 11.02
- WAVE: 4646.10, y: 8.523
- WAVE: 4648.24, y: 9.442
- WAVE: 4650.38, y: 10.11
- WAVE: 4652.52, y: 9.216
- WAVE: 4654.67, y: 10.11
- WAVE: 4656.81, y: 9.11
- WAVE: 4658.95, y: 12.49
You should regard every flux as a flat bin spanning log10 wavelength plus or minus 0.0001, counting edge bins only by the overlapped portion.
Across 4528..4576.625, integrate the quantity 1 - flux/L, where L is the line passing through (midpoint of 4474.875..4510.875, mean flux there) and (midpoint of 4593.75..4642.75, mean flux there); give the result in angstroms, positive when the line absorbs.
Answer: 1.1 angstroms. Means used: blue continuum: 8.43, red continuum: 10.5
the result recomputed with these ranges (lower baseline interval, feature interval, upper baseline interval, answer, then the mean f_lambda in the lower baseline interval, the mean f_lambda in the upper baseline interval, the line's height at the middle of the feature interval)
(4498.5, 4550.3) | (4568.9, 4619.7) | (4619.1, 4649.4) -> -3.60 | 8.48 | 10.4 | 9.68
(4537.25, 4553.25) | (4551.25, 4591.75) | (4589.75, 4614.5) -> -1.69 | 9.12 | 10.4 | 9.73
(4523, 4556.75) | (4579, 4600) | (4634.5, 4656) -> -2.63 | 8.2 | 9.98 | 9.04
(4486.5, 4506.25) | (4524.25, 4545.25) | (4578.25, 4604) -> 2.96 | 8.5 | 10.1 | 9.16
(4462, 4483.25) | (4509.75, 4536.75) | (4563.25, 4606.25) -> 2.77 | 7.83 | 10.3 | 8.96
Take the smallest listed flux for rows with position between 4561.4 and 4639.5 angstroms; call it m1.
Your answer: 7.609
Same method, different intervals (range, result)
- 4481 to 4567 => 5.445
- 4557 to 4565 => 9.442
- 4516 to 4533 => 5.958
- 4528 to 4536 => 5.945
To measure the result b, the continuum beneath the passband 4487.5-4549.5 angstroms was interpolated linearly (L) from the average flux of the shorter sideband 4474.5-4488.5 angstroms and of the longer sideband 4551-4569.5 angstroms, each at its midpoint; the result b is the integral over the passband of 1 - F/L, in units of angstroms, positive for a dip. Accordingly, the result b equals 4.2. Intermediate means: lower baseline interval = 8.21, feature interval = 8.42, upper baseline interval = 10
